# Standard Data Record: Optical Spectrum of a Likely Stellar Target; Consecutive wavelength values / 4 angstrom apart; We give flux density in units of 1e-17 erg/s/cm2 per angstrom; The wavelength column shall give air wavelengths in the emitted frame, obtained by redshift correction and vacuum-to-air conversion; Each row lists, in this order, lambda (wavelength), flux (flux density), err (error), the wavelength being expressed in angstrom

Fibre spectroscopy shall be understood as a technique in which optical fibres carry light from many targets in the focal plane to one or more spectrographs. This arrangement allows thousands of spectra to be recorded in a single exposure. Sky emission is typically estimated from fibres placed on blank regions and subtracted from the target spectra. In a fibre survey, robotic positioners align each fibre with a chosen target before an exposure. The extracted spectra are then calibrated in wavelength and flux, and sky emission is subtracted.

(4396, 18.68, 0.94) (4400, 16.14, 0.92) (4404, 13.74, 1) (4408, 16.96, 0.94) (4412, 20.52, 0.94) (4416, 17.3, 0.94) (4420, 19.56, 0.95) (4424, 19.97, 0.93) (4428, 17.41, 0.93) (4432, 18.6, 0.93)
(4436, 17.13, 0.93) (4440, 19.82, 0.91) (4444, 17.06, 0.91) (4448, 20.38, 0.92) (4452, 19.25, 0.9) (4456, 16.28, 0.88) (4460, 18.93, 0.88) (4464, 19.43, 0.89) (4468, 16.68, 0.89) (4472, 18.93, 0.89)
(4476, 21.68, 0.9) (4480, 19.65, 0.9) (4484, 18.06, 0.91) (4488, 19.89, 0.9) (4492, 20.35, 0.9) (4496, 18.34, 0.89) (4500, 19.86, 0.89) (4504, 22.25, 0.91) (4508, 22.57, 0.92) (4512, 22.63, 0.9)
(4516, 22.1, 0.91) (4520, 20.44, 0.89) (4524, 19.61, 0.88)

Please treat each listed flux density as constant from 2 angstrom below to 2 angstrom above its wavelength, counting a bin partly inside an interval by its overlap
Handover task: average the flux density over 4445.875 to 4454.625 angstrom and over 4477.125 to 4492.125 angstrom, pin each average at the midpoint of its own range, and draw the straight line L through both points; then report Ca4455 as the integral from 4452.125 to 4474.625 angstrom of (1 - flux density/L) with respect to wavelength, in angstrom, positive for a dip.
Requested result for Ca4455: 1.5 angstrom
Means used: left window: 19.5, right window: 19.5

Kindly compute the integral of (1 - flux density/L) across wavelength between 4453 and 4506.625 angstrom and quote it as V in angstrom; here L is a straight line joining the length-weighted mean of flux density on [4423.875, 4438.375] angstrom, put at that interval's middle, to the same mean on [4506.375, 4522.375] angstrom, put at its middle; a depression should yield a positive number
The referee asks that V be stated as 2.7 angstrom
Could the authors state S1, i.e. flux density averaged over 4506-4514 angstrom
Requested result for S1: 22.6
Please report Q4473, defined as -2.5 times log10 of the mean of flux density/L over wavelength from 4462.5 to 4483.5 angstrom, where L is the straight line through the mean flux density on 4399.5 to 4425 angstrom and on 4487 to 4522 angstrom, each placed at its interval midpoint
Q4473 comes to 0.04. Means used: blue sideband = 17.7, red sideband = 21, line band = 19.2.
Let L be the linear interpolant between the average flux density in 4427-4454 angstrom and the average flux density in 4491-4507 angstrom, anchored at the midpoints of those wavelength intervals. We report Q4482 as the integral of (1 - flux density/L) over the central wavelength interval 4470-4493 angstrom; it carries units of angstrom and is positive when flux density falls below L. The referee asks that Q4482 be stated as 0.08 angstrom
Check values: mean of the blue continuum 18.6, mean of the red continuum 20.3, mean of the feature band 19.7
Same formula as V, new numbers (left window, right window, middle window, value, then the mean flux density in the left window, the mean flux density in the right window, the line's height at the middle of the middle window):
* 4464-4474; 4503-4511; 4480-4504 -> 1.35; 18.1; 22.5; 20.7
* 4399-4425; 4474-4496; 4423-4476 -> 0.64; 17.7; 19.8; 18.8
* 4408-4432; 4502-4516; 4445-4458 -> 0.99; 18.8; 22.4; 20.1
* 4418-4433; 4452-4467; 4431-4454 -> -0.17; 18.9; 18.2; 18.6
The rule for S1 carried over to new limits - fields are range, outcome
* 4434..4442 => 18.5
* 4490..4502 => 19.5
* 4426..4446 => 18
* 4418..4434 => 18.9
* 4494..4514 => 21.1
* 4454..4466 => 18.2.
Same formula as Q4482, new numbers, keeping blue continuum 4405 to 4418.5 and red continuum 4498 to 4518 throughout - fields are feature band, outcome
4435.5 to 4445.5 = 0.5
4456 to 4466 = 0.7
